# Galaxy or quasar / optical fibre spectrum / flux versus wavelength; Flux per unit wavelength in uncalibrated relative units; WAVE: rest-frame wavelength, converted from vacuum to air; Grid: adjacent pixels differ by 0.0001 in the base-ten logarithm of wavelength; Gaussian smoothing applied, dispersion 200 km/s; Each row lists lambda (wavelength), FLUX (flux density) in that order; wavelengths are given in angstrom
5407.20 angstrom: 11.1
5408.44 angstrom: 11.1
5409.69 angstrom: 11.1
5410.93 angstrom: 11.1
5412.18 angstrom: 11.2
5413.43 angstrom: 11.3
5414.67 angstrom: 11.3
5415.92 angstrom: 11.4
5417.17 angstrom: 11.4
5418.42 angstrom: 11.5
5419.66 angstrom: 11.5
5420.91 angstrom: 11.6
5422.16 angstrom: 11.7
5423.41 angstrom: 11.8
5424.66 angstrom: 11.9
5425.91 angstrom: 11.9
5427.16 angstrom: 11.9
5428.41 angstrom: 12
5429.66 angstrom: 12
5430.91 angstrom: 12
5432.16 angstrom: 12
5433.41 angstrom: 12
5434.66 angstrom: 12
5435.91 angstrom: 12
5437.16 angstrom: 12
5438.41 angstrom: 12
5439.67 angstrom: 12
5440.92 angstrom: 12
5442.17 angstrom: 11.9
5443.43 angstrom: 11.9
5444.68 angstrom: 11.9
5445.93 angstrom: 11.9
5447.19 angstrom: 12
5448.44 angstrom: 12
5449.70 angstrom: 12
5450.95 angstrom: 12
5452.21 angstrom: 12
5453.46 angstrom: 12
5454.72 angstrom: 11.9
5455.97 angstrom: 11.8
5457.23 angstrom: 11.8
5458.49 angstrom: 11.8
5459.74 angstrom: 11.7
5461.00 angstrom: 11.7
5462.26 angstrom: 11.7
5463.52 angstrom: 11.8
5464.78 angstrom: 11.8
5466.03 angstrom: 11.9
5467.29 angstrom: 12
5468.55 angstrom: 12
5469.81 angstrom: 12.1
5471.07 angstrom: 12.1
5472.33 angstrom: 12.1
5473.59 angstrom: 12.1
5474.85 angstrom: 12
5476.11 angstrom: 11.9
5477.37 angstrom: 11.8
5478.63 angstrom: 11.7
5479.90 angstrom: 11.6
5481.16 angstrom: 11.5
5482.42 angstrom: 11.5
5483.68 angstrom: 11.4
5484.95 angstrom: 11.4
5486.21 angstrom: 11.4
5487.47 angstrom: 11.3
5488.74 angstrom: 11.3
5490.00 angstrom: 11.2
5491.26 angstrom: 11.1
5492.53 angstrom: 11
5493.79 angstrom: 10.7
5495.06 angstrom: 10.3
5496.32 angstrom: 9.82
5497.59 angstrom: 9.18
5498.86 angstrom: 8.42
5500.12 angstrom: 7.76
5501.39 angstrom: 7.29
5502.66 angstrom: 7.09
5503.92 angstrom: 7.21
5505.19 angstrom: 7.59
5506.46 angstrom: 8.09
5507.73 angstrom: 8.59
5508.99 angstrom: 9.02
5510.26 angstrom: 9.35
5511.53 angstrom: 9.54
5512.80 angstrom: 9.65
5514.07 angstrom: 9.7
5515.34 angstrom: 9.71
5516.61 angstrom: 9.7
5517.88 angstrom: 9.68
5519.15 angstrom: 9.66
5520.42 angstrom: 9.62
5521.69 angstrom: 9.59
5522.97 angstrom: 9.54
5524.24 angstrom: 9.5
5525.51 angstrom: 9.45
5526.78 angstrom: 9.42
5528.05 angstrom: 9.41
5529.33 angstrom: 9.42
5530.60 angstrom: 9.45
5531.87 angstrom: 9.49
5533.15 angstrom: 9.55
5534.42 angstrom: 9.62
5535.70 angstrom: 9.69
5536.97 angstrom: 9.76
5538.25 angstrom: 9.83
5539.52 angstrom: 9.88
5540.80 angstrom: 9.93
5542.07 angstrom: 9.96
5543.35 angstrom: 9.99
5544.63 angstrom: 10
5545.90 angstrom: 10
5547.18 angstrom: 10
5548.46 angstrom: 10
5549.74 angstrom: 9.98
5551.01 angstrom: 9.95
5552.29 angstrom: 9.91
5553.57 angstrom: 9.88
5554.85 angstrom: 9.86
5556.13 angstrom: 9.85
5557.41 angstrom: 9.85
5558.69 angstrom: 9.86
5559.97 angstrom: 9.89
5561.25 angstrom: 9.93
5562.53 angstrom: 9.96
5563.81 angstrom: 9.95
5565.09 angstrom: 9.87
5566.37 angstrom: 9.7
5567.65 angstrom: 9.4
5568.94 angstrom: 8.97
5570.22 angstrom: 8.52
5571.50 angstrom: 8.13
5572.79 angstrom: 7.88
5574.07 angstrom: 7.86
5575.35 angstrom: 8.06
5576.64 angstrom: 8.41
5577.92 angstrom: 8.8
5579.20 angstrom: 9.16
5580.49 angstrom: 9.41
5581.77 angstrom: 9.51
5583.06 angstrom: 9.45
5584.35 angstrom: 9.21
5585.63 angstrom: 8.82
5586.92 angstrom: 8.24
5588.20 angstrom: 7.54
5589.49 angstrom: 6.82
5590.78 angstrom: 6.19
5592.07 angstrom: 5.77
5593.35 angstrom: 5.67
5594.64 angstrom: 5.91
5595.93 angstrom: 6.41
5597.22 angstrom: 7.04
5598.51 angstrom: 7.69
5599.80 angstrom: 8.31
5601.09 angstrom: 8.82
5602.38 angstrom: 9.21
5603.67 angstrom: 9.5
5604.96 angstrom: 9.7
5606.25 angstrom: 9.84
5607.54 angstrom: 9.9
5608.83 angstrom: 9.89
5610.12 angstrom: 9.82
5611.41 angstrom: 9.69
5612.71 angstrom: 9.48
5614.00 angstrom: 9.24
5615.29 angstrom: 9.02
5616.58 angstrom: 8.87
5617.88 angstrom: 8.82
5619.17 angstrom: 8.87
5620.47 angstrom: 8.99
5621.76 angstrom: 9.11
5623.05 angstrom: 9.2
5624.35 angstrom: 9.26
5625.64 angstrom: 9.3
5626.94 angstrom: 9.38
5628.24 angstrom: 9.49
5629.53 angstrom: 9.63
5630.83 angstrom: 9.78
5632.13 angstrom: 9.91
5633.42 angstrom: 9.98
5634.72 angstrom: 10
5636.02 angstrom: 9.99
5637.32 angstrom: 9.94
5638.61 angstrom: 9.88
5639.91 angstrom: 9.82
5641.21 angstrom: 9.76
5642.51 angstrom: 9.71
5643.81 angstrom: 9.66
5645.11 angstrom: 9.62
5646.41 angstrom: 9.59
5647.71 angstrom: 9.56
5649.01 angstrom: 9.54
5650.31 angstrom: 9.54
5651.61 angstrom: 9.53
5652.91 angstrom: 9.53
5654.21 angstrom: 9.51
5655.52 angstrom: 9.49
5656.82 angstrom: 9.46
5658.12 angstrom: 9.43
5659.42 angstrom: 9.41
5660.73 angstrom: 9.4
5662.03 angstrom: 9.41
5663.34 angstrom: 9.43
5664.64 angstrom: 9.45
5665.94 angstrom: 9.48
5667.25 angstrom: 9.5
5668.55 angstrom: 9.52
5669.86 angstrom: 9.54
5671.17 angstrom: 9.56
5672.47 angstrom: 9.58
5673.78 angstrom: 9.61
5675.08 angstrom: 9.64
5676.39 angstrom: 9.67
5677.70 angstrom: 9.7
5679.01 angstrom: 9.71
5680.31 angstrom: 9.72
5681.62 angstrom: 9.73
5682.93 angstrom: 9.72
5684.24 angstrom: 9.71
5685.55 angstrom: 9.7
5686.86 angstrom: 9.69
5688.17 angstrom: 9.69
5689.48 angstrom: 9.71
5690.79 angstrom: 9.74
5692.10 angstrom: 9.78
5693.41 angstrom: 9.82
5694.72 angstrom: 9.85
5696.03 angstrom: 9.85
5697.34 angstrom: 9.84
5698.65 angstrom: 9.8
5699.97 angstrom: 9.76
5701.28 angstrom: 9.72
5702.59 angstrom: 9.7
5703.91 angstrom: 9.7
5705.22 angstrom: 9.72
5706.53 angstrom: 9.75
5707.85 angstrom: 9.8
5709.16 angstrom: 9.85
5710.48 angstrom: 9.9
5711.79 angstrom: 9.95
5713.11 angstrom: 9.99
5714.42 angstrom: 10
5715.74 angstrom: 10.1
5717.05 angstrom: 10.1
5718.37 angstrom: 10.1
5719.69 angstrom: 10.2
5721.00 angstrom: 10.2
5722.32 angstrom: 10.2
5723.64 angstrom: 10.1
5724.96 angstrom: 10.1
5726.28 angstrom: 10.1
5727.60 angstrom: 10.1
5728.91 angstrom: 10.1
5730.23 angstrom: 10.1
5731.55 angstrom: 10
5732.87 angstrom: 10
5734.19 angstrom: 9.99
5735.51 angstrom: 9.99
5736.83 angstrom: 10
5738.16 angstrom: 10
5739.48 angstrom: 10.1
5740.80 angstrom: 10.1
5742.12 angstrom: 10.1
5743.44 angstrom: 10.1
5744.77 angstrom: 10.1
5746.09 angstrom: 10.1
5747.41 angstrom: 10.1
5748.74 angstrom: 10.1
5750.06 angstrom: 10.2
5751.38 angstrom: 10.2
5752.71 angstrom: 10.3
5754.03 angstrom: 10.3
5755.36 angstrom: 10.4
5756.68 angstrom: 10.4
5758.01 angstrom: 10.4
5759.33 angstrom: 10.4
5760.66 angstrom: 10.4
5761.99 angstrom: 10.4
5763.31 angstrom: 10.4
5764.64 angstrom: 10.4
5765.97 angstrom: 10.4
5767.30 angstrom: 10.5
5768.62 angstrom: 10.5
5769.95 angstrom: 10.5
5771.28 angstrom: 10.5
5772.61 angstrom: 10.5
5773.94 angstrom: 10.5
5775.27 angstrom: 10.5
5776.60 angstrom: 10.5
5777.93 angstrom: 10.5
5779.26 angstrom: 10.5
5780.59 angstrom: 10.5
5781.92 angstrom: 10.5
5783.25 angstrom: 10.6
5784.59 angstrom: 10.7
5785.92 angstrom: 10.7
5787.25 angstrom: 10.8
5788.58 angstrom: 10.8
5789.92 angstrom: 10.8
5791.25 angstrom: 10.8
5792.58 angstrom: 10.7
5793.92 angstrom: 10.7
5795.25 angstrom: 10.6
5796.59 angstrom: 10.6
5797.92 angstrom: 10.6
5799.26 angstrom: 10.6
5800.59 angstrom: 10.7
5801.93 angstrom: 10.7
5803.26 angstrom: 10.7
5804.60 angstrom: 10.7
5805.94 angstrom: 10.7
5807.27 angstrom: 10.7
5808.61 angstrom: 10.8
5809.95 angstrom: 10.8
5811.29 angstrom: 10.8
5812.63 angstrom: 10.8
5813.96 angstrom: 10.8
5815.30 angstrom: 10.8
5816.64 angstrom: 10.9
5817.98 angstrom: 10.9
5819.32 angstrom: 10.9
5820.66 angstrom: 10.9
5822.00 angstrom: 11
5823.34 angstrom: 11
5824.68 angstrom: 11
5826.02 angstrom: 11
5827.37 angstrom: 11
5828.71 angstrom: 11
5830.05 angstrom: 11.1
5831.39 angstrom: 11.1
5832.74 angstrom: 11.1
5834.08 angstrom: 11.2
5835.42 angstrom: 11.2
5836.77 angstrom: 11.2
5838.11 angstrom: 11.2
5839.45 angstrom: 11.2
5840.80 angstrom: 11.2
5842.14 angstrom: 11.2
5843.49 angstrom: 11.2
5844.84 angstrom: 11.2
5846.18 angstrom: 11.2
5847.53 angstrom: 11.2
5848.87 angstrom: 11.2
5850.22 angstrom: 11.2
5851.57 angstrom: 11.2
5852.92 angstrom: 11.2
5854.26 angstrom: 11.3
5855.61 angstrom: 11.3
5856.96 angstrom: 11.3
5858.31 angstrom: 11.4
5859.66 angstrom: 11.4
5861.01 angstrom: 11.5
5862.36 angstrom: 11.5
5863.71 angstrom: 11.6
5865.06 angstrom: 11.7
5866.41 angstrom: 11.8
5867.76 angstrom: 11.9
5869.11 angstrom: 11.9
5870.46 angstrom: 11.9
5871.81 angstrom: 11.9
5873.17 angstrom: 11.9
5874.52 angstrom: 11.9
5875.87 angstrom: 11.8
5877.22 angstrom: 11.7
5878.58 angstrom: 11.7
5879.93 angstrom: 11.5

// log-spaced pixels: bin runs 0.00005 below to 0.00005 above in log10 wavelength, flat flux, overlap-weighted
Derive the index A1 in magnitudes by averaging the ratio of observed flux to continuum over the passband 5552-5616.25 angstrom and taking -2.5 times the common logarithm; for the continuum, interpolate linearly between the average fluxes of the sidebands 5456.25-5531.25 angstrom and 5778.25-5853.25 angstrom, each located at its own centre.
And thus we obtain 0.20 mag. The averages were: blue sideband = 10.4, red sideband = 10.9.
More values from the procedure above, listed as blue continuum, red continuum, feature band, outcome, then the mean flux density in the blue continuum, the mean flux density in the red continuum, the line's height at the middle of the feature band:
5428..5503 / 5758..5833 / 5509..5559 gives 0.16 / 11.4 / 10.7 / 11.3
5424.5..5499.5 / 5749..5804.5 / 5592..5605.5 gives 0.40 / 11.6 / 10.5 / 11.2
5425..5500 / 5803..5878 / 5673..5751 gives 0.15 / 11.6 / 11.2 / 11.4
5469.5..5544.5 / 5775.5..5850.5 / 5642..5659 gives 0.09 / 10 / 10.9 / 10.4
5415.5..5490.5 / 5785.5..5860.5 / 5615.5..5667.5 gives 0.20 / 11.8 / 11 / 11.4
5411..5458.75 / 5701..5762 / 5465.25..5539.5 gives 0.13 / 11.8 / 10.1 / 11.4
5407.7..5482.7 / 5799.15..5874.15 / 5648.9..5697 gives 0.19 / 11.8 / 11.2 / 11.4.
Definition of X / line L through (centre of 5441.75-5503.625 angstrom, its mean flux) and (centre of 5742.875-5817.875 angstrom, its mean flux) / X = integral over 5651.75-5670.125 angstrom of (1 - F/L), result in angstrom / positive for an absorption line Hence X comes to 2.29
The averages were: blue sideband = 11.2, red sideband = 10.5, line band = 9.47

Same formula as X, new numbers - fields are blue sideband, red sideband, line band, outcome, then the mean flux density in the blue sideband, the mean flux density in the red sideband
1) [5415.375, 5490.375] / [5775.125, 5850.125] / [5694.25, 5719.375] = 2.87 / 11.8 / 10.9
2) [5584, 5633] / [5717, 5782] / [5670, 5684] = -0.35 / 8.65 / 10.3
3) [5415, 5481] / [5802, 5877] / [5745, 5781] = 3.04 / 11.9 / 11.2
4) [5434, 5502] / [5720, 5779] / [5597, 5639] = 5.68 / 11.4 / 10.2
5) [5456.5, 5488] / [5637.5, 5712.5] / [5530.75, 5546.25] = 1.79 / 11.8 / 9.66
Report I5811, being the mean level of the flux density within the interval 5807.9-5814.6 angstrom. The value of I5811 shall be 10.8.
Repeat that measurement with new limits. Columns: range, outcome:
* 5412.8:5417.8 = 11.3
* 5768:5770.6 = 10.5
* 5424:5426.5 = 11.9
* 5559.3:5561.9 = 9.91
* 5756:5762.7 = 10.4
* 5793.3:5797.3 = 10.6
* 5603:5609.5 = 9.77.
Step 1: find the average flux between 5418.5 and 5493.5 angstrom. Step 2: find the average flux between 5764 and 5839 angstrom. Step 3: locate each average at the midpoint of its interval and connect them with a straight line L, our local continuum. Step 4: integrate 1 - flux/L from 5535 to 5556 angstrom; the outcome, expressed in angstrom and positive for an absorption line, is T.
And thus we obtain 2.94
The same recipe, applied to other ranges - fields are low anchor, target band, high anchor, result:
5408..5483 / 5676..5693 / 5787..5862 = 2.37 angstrom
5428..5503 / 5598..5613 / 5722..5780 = 2.10 angstrom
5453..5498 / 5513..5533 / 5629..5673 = 2.63 angstrom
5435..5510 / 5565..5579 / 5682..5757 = 2.59 angstrom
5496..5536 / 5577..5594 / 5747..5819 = 2.54 angstrom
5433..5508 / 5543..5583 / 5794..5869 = 6.08 angstrom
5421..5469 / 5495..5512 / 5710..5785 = 4.61 angstrom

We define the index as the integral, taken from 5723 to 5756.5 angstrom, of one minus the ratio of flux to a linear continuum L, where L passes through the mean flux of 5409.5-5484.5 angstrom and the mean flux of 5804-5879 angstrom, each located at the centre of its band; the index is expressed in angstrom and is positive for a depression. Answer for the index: 3.7 angstrom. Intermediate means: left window 11.8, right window 11.2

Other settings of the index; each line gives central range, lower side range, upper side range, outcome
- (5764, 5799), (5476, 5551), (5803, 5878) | 1.23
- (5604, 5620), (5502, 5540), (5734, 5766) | 0.35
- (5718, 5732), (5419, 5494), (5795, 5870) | 1.45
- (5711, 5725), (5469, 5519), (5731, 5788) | 0.30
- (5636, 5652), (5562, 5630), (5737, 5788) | -0.89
